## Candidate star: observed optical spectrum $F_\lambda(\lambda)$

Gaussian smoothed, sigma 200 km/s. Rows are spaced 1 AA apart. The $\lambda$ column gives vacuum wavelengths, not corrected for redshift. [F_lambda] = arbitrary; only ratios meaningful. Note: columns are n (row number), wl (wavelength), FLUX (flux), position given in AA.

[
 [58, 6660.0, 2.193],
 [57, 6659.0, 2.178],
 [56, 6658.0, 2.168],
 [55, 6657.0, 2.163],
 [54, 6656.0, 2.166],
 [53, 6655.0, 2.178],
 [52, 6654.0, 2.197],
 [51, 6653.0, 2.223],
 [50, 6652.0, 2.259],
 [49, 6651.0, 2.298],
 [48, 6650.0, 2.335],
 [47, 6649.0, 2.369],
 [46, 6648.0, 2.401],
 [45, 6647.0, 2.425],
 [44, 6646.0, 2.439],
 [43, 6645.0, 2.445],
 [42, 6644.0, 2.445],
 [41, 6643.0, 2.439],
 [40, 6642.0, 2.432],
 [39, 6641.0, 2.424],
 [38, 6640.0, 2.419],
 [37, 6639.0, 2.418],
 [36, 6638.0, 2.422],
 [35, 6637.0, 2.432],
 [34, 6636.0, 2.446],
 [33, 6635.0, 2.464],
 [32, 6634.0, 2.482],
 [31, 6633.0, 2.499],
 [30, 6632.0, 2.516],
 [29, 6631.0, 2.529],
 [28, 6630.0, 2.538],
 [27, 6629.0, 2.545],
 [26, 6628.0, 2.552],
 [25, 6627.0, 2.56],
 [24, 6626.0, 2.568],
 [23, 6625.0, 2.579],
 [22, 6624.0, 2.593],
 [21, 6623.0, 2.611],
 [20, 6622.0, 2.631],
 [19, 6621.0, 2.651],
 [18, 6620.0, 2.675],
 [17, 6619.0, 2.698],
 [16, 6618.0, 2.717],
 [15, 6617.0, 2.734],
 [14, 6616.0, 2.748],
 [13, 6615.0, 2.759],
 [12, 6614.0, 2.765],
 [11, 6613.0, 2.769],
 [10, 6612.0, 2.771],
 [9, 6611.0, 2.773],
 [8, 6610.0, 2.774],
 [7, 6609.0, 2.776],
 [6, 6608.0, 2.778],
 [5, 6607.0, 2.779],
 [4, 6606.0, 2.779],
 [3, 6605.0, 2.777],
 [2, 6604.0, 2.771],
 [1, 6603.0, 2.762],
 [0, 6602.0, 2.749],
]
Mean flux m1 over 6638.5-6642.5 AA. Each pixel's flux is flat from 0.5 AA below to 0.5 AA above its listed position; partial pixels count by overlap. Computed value 2.42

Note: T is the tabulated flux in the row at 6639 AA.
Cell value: 2.418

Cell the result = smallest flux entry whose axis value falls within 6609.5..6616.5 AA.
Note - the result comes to 2.748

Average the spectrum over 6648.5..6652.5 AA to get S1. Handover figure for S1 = 2.32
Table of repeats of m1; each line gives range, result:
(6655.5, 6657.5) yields 2.16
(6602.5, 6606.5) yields 2.77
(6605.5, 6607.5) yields 2.78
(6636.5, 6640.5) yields 2.42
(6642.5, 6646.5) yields 2.44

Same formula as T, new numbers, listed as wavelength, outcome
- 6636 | 2.446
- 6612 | 2.771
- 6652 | 2.259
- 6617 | 2.734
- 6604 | 2.771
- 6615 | 2.759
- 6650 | 2.335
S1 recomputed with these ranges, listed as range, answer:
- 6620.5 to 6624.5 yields 2.62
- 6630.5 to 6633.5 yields 2.51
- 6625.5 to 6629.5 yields 2.56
